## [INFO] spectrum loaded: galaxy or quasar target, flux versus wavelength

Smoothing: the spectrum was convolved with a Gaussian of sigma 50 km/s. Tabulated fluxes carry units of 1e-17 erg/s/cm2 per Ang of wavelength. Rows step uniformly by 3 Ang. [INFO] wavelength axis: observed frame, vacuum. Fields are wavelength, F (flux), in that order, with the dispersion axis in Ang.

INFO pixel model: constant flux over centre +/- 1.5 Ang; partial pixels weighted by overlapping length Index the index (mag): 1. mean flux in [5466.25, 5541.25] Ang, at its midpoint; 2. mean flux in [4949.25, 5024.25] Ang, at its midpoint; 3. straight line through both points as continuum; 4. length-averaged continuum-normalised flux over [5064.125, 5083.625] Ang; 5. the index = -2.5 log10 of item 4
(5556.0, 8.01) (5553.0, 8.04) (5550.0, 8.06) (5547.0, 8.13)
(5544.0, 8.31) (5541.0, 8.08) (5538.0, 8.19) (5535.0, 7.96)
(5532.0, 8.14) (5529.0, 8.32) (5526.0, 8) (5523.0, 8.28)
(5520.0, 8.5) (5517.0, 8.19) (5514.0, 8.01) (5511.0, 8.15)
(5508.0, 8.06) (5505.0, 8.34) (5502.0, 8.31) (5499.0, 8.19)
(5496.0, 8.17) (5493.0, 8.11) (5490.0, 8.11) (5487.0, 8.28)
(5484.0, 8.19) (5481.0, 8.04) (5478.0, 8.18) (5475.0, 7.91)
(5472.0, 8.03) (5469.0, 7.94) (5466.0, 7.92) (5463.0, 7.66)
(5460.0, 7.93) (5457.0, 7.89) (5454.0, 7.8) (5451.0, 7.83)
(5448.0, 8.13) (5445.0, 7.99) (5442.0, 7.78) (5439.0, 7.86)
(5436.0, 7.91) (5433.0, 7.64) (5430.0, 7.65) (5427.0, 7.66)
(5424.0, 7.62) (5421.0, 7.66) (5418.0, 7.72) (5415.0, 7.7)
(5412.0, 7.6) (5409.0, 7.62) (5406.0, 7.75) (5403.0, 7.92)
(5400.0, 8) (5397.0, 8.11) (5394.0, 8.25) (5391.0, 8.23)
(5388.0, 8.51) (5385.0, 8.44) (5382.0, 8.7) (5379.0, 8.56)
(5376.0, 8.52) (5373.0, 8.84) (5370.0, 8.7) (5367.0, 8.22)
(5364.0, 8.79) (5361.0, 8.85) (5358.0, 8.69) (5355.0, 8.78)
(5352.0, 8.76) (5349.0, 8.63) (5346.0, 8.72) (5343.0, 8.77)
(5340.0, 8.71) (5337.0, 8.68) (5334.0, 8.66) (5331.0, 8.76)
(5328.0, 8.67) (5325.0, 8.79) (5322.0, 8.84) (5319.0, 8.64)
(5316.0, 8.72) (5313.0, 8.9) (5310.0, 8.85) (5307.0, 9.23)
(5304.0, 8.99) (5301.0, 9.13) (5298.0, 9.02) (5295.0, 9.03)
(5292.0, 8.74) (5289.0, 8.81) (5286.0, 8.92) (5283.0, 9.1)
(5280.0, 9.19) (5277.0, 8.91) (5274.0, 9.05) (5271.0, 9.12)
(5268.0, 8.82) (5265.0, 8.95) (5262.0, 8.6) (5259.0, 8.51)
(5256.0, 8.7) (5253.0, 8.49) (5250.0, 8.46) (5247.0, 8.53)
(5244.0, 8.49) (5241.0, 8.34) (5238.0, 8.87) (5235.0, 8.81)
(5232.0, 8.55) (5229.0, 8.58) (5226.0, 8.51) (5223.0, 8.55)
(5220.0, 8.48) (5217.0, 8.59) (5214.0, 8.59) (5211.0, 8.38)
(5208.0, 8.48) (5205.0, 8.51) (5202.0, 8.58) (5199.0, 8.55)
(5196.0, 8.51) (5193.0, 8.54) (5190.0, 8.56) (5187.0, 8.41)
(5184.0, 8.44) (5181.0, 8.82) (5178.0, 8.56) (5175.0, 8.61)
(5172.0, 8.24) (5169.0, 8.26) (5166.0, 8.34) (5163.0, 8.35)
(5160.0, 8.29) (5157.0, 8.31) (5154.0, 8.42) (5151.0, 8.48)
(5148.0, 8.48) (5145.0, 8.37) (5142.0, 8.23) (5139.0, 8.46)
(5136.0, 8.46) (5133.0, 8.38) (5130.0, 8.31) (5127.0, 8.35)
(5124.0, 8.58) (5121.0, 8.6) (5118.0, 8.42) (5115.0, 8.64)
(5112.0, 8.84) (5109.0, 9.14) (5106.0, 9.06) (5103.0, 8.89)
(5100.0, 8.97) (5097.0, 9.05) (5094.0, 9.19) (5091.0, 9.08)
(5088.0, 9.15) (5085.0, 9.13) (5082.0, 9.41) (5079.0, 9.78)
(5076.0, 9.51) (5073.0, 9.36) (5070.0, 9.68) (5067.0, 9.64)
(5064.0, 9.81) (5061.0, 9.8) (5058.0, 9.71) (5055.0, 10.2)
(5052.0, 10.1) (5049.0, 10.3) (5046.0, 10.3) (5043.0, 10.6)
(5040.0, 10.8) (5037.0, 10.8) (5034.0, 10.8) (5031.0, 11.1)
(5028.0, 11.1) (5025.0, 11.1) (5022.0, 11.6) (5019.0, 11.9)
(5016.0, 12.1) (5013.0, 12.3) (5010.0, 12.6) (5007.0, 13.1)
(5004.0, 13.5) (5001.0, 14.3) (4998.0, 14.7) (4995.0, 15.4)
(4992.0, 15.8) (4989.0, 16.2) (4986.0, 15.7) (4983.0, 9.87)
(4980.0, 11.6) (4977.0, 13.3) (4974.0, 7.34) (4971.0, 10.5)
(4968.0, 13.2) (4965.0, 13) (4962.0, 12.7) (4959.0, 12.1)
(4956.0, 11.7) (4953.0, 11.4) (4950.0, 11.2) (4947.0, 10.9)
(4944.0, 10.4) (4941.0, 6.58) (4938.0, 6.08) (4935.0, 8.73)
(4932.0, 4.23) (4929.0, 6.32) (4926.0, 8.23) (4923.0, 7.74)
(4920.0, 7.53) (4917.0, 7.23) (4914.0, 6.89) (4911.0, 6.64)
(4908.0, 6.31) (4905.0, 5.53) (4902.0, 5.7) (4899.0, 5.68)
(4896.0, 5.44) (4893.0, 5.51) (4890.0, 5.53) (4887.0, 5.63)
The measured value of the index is 0.24 mag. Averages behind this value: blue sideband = 12.7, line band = 9.58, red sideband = 8.14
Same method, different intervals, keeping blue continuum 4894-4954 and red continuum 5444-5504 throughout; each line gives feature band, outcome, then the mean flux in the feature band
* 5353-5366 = -0.11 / 8.76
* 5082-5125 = -0.18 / 8.93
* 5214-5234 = -0.11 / 8.55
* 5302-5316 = -0.15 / 8.97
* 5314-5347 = -0.11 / 8.73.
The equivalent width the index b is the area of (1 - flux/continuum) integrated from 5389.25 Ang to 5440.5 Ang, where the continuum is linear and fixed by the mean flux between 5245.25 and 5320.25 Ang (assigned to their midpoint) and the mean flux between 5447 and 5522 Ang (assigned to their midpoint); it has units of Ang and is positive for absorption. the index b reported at 3.2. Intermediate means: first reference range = 8.86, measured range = 7.82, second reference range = 8.08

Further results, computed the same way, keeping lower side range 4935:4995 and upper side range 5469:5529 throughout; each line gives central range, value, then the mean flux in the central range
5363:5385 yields 0.88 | 8.6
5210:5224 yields 2.03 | 8.52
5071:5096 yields 3.45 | 9.33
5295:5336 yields 2.07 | 8.87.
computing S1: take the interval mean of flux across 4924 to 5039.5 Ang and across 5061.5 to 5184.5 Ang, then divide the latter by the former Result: 0.8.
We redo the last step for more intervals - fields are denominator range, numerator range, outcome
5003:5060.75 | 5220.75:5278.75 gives 0.77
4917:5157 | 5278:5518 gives 0.82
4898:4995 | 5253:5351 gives 0.91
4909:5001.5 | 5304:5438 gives 0.80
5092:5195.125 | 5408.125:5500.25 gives 0.92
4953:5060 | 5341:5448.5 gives 0.68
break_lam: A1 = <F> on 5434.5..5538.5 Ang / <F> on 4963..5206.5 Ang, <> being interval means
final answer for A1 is 0.8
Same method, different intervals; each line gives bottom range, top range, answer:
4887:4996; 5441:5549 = 0.87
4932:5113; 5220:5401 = 0.80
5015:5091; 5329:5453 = 0.80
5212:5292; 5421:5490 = 0.91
